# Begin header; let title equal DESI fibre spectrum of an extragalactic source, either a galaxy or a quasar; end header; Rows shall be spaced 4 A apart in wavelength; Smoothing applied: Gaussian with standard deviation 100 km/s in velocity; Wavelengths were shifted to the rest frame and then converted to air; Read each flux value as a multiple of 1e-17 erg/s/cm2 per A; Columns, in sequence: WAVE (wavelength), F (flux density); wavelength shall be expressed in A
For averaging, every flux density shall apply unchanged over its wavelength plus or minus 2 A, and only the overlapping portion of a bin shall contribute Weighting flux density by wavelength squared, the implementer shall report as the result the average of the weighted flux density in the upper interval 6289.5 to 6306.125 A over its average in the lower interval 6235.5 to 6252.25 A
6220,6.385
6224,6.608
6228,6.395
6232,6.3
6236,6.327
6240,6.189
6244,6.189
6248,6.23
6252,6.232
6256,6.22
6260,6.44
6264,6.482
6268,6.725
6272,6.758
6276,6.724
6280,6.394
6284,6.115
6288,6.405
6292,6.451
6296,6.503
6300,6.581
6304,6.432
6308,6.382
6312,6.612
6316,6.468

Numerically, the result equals 1.06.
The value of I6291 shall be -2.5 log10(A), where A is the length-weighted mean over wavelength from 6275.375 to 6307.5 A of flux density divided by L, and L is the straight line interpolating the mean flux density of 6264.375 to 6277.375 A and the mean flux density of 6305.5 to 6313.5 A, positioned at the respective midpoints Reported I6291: 0.03 mag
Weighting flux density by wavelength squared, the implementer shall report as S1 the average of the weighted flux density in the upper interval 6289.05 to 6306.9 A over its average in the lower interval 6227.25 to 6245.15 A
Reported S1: 1.05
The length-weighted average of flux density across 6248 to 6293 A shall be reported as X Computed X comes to 6.44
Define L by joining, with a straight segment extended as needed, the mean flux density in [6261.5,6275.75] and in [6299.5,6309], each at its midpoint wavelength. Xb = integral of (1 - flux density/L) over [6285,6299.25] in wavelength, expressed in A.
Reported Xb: 0.2 A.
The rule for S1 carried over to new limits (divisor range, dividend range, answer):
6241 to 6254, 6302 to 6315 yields 1.06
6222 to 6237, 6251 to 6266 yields 1.00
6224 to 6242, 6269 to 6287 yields 1.04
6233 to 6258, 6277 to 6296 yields 1.04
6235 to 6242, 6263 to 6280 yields 1.08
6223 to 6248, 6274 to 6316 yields 1.04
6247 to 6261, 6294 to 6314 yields 1.05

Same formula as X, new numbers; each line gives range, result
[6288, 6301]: 6.49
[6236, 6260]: 6.24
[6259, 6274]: 6.61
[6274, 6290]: 6.41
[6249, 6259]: 6.25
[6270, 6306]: 6.48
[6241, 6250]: 6.21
